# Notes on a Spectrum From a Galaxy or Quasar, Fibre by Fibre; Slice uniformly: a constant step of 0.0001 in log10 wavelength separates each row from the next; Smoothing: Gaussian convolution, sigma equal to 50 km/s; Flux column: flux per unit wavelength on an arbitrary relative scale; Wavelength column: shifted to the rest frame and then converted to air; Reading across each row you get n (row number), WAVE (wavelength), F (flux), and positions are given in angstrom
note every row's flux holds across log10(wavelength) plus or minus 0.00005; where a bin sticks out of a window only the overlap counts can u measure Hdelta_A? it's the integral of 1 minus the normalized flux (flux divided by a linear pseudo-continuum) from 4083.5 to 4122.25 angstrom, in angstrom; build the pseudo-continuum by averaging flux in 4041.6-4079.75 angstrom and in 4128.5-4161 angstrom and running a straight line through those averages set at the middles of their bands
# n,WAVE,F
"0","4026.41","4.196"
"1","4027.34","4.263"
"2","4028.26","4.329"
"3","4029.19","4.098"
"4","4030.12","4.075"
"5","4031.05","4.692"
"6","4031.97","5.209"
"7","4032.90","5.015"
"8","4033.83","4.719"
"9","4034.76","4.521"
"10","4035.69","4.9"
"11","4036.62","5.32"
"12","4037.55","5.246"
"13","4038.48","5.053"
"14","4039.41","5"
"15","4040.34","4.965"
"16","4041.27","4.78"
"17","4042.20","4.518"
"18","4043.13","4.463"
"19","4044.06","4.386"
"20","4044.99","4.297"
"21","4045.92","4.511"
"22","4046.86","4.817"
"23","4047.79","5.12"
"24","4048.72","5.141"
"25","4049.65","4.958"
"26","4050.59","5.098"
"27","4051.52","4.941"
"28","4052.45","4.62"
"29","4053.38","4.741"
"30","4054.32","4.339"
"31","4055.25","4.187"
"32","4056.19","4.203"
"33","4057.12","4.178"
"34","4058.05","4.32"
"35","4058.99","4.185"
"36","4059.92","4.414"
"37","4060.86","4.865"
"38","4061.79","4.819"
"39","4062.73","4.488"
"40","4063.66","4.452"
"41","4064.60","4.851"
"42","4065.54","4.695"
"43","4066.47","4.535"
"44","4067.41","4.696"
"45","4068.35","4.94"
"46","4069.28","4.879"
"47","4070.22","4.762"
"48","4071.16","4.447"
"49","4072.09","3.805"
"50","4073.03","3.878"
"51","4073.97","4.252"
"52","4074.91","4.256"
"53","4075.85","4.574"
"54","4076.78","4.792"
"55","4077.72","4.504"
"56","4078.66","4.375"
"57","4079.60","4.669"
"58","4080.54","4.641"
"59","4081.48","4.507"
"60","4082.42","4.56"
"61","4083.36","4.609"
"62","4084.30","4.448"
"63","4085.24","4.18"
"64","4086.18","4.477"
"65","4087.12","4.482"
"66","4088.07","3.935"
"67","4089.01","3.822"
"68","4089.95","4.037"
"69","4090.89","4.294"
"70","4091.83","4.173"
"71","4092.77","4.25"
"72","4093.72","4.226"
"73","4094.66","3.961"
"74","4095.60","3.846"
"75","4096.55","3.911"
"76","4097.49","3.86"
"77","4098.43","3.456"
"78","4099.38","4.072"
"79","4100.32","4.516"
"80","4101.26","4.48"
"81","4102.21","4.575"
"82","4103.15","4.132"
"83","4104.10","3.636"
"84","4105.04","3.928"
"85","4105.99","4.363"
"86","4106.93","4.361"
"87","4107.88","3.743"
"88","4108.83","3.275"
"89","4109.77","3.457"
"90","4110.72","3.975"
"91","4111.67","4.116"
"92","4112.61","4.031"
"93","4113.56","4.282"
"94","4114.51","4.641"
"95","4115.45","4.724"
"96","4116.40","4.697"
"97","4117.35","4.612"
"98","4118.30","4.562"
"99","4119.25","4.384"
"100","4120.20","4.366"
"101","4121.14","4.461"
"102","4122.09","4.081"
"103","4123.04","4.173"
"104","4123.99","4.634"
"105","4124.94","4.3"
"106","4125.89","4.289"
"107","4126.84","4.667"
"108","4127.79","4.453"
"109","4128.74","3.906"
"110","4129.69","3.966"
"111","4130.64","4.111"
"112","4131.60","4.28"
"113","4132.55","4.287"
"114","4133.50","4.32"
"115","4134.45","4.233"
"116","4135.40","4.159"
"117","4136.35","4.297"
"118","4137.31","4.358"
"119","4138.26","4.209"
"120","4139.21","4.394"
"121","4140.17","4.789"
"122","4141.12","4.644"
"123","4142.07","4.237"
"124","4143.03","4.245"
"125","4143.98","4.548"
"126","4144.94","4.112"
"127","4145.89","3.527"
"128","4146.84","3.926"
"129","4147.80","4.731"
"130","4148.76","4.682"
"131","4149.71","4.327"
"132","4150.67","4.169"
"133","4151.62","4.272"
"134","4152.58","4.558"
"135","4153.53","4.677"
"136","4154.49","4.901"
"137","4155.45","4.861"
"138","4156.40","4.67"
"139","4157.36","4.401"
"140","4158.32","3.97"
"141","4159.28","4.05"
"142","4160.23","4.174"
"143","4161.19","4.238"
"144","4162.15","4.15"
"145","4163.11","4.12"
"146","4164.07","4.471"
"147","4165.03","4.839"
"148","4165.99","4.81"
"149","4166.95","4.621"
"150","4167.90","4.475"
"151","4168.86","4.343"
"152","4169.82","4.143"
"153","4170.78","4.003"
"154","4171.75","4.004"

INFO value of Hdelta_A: 2.4 angstrom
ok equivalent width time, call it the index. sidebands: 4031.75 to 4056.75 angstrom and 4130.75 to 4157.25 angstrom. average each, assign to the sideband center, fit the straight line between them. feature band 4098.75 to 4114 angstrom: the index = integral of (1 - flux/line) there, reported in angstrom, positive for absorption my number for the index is 1.61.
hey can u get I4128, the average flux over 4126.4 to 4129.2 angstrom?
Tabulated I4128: 4.34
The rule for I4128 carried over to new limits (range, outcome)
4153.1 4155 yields 4.78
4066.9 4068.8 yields 4.79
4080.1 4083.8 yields 4.58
